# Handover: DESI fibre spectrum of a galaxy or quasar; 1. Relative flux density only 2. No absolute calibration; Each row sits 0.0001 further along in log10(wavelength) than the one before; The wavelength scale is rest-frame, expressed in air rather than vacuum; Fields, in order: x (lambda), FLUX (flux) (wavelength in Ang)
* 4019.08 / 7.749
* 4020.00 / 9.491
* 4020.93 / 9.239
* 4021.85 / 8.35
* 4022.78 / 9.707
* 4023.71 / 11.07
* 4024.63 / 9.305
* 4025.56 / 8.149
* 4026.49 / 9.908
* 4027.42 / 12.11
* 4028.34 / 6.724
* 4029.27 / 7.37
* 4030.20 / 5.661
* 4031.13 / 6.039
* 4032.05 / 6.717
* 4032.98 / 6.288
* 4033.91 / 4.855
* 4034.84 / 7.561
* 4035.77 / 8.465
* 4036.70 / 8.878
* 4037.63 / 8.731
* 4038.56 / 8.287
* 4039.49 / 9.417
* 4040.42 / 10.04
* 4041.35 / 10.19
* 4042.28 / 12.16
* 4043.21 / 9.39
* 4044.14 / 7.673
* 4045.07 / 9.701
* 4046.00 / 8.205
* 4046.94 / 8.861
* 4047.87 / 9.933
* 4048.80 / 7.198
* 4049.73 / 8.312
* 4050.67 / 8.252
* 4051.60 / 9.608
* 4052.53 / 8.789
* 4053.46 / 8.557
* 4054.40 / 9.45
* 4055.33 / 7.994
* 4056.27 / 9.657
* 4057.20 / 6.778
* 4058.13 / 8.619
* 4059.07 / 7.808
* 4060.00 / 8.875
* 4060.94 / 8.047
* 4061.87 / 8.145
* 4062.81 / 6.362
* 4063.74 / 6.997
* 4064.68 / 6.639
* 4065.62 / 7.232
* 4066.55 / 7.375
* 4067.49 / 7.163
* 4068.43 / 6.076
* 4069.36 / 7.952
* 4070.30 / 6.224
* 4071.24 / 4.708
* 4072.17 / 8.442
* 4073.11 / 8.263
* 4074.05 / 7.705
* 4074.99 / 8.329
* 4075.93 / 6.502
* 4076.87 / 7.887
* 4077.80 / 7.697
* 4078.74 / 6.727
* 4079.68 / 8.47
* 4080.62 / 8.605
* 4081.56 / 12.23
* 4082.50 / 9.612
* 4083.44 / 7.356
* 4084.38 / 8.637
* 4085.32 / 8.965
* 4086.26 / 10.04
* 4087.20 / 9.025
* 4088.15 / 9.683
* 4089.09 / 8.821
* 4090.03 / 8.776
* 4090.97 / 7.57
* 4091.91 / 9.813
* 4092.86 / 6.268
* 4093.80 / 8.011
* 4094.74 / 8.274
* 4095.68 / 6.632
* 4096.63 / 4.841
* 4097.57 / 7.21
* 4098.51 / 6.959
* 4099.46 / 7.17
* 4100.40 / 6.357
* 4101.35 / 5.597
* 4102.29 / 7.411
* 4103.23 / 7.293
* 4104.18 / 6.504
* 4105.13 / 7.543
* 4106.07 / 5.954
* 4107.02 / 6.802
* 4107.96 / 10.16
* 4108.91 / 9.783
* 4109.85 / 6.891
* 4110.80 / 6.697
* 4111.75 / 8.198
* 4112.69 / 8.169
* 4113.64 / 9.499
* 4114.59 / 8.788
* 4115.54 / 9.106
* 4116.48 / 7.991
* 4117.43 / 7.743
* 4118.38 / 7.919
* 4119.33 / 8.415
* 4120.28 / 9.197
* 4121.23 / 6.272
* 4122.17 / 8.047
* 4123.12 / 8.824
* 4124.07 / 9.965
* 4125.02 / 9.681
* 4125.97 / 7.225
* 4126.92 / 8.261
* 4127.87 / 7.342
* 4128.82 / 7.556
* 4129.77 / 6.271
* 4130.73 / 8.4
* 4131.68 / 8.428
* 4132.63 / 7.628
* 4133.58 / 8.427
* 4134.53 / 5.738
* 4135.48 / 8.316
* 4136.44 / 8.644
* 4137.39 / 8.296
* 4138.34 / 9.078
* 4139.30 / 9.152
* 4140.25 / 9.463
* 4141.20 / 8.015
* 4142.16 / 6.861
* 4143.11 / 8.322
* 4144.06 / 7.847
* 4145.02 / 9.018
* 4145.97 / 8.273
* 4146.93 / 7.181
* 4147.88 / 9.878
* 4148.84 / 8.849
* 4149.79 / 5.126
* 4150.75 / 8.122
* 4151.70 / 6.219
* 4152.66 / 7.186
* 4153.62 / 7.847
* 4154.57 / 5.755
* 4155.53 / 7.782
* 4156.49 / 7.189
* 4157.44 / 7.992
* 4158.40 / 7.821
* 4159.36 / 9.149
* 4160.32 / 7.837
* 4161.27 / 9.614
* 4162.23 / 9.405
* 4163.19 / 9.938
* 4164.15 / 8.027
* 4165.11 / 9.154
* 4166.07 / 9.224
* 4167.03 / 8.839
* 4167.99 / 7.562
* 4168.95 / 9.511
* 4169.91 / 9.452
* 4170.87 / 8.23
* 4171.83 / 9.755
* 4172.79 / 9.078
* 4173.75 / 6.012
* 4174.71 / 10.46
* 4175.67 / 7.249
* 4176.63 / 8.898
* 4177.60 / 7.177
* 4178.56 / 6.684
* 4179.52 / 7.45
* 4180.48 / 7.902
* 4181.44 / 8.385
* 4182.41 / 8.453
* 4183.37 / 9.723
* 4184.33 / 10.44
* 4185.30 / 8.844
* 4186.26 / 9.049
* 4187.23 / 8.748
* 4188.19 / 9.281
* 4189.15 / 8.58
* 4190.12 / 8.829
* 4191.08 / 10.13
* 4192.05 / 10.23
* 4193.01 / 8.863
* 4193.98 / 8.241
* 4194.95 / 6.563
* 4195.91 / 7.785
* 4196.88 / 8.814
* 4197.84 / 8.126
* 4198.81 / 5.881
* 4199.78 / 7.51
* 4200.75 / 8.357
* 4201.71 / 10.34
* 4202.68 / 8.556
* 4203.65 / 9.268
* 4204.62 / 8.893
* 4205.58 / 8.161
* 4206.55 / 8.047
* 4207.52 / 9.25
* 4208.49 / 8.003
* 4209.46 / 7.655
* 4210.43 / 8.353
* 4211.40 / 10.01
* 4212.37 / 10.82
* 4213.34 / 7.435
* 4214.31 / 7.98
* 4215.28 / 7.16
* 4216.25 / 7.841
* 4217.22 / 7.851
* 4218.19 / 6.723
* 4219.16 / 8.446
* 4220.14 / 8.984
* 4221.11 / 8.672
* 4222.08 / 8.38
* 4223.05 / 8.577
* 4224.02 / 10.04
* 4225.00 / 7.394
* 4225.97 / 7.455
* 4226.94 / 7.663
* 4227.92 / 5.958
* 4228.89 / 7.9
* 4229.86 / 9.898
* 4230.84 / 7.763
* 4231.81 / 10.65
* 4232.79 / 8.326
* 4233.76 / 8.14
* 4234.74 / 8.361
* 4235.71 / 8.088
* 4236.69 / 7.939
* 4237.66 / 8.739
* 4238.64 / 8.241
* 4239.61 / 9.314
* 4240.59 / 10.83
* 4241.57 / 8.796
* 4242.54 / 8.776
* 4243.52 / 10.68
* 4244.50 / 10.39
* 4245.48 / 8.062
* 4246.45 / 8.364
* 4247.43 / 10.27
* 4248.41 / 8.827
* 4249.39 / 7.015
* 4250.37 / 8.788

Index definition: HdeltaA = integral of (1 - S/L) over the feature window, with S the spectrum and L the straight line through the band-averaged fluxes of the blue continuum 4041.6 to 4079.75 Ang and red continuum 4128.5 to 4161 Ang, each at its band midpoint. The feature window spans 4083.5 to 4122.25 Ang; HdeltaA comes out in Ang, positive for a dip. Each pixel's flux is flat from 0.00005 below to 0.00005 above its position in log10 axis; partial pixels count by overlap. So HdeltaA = 0.4 Ang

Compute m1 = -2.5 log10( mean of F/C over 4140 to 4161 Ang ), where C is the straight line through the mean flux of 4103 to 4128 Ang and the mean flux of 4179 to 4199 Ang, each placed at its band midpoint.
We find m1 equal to 0.073 mag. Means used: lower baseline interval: 8.1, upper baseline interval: 8.62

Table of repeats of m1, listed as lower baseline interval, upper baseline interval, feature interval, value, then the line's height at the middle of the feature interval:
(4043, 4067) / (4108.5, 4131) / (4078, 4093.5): -0.07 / 8.2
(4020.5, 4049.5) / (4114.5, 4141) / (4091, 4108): 0.17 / 8.33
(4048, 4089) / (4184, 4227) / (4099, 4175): 0.03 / 8.29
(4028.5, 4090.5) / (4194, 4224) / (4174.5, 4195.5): -0.04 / 8.29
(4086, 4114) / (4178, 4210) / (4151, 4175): -0.01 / 8.25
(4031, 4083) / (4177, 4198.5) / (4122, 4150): 0.03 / 8.38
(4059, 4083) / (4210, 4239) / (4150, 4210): -0.03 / 8.14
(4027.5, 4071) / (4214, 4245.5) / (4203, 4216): -0.01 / 8.44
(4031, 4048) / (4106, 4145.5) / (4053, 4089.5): 0.05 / 8.39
